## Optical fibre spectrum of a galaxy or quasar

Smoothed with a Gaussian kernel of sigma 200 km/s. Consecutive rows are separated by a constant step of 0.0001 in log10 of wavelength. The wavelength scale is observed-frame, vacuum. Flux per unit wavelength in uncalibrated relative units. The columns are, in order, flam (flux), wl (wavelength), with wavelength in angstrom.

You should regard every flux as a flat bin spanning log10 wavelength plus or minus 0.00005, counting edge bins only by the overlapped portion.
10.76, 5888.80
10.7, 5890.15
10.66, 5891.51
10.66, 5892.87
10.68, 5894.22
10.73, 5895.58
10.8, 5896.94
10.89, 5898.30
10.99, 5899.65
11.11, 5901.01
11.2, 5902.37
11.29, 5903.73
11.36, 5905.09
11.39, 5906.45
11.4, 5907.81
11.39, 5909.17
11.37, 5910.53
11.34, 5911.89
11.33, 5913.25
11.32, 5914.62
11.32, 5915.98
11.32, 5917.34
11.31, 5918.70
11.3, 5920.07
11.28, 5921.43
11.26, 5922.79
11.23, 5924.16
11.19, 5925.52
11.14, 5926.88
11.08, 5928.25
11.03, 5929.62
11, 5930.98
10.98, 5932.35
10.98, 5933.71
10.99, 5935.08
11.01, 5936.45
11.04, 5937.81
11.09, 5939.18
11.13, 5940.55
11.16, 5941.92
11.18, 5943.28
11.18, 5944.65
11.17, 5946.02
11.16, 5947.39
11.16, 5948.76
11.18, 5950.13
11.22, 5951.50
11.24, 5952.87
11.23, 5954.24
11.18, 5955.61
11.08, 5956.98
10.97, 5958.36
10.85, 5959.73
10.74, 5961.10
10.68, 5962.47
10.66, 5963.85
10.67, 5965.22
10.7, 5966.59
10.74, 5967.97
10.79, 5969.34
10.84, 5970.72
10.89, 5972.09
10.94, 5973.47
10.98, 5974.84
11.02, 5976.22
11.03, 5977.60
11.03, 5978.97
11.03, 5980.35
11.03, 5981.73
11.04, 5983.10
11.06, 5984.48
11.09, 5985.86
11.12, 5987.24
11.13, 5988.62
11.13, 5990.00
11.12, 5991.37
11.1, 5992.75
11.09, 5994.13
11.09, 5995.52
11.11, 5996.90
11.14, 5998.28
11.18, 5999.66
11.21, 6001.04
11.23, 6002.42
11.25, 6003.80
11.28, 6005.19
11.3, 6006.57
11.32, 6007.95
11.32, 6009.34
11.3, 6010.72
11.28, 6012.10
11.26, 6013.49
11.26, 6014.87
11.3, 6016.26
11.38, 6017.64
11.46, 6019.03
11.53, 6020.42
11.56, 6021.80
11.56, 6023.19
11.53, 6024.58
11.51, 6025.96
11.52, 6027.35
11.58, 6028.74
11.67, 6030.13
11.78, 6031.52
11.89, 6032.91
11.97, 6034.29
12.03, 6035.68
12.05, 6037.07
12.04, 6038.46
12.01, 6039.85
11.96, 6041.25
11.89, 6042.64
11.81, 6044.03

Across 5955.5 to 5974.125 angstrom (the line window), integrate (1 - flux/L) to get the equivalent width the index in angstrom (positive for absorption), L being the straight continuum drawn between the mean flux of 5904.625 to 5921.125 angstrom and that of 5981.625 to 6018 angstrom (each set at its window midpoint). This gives 0.7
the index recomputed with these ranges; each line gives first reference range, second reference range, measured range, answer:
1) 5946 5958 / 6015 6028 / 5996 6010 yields 0.2 angstrom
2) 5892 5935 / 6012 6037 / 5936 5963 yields 0.5 angstrom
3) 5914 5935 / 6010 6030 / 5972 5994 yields 0.6 angstrom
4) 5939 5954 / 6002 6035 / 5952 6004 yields 1.3 angstrom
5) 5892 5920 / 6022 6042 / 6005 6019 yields 0.5 angstrom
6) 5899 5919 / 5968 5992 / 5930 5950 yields 0.1 angstrom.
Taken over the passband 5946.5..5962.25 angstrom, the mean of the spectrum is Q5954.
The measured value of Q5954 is 11.1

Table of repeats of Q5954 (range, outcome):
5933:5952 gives 11.1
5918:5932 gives 11.2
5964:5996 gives 11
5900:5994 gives 11.1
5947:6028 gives 11.1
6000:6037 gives 11.5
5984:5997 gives 11.1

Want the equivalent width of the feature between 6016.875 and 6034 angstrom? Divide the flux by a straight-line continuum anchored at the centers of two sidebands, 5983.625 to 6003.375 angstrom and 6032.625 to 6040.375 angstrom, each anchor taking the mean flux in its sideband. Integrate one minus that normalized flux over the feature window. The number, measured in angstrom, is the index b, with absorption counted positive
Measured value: 0.3 angstrom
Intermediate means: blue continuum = 11.1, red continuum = 12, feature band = 11.6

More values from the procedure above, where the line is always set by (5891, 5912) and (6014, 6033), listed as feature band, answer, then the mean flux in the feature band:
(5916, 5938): 0.06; 11.1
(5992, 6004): 0.29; 11.2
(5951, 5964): 0.33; 11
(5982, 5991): 0.23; 11.1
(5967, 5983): 0.57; 10.9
